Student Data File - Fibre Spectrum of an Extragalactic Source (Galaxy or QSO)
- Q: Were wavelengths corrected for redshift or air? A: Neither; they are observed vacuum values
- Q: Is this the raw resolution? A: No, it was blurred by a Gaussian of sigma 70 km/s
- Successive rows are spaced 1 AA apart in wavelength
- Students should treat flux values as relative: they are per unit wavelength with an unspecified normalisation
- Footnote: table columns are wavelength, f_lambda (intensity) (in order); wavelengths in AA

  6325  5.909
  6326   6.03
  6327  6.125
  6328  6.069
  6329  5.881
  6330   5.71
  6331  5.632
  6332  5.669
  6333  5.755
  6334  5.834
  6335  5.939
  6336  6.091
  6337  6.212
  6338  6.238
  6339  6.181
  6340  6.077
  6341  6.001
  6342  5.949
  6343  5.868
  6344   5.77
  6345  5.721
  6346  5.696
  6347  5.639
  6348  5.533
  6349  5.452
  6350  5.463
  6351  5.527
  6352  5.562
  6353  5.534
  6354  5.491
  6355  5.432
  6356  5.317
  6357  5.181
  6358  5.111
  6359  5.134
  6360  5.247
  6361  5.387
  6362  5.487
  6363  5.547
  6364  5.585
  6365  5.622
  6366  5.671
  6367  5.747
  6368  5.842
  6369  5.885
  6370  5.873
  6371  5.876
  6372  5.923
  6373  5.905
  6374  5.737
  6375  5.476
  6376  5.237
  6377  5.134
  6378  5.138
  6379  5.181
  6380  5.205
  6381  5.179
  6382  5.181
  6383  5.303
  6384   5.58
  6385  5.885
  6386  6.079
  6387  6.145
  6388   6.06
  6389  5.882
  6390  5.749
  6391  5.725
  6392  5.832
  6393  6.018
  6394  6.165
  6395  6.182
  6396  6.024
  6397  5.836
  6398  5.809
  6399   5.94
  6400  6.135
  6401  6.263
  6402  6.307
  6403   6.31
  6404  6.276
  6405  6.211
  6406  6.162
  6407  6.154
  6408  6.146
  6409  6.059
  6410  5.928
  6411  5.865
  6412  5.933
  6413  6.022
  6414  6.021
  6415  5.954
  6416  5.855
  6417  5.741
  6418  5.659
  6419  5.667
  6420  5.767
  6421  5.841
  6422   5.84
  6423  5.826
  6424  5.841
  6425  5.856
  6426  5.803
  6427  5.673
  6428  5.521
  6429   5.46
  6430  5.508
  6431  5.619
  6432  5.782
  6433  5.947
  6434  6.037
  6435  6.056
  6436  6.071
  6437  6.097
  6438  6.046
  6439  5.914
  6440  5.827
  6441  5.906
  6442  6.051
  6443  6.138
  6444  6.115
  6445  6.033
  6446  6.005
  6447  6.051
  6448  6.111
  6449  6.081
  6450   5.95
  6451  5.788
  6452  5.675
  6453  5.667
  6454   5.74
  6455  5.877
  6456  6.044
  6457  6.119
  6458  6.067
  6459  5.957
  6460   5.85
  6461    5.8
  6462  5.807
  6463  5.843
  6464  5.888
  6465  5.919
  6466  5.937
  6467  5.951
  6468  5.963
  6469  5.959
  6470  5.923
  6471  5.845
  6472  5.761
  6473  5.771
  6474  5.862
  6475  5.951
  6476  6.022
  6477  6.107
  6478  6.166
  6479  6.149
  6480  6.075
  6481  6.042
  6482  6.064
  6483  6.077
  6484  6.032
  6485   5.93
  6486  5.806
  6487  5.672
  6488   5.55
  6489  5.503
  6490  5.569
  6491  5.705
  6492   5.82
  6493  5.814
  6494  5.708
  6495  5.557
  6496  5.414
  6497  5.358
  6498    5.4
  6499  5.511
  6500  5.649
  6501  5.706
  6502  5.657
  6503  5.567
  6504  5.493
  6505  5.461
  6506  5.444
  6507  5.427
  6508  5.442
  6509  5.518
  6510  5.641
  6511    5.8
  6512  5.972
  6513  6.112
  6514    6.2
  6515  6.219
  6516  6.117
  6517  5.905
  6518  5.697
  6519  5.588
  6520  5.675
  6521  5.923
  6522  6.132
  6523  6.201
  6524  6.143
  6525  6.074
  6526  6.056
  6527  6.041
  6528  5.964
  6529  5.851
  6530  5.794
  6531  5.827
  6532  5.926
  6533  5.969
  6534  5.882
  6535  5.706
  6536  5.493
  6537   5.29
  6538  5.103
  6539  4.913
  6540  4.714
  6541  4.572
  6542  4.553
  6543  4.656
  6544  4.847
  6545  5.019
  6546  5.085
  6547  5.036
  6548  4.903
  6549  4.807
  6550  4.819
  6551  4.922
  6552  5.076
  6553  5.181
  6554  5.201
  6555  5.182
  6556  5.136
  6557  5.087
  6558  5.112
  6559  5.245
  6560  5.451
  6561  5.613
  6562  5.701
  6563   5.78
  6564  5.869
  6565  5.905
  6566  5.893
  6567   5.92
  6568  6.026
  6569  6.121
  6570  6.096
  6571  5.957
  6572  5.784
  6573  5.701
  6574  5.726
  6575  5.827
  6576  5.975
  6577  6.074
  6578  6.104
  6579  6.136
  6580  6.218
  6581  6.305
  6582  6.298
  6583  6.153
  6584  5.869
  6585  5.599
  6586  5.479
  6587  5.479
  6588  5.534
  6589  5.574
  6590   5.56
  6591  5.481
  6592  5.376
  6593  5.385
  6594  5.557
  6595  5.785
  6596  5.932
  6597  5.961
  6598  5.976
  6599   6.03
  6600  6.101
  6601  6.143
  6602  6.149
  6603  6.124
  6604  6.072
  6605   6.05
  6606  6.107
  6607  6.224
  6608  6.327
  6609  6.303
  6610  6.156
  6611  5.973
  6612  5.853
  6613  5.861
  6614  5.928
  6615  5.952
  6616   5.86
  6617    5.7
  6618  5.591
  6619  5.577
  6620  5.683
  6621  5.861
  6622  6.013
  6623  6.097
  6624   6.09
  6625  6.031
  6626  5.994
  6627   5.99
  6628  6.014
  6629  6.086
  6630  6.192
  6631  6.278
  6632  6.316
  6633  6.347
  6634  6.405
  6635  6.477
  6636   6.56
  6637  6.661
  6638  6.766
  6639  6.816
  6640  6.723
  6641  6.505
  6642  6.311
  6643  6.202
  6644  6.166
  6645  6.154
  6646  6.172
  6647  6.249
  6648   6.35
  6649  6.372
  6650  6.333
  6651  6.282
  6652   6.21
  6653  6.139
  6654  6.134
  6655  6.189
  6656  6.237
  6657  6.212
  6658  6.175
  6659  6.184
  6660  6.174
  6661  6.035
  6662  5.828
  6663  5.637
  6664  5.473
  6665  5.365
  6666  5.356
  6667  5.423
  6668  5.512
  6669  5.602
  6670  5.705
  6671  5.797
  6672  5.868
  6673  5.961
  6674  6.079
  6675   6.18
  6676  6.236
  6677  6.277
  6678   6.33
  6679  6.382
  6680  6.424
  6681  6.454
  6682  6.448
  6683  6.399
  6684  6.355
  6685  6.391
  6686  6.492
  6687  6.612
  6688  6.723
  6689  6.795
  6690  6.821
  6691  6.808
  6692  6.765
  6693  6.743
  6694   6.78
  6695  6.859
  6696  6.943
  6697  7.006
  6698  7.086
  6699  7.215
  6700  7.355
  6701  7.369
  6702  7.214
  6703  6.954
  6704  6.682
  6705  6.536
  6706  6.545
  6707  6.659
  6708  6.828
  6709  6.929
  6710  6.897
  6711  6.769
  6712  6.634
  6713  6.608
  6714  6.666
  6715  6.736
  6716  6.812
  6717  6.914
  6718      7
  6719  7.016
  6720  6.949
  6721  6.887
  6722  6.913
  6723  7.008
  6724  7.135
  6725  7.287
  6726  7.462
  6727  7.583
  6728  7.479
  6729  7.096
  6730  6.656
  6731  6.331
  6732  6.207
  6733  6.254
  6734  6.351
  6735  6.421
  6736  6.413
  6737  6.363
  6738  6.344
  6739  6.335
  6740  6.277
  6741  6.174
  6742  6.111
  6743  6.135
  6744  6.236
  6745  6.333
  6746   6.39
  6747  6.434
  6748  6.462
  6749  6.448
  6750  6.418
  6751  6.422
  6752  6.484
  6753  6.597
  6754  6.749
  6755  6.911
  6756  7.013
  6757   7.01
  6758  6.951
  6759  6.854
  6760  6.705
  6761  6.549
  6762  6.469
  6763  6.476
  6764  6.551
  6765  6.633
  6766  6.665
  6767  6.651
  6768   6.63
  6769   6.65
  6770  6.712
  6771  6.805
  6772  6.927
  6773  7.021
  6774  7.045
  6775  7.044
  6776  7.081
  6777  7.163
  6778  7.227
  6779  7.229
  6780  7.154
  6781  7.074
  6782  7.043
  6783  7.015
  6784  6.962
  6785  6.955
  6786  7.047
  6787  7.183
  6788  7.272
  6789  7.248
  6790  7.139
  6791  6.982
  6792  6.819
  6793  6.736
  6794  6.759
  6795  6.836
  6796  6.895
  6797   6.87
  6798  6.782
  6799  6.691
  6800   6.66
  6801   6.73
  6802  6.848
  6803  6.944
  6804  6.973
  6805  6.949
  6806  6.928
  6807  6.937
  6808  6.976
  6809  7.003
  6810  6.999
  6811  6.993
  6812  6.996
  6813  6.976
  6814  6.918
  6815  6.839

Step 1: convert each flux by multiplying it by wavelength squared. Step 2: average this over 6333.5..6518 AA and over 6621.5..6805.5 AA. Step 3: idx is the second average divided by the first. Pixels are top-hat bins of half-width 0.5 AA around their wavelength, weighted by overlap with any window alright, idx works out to 1.2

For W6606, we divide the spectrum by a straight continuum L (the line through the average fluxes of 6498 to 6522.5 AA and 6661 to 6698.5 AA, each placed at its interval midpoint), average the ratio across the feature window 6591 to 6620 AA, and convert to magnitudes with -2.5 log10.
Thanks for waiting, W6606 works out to 0.021 mag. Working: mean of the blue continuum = 5.74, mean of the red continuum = 6.26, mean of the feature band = 5.92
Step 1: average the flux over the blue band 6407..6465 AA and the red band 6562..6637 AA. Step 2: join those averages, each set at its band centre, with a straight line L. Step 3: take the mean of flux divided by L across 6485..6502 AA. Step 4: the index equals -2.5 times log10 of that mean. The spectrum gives 0.06 mag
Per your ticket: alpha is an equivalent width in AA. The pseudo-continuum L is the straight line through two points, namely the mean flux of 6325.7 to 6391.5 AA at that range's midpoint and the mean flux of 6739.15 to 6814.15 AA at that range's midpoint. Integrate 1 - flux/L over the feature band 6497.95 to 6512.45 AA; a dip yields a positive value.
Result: 1.2 AA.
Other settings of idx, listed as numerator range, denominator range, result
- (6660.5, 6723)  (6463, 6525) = 1.19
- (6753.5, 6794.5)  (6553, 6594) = 1.28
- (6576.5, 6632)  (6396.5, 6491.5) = 1.05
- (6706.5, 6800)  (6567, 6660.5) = 1.17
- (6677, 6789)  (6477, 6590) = 1.27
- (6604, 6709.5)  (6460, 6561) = 1.17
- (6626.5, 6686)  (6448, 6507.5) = 1.12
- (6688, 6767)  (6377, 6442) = 1.27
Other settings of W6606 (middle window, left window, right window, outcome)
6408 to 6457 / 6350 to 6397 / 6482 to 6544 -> -0.05 mag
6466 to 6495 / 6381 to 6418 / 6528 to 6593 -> -0.03 mag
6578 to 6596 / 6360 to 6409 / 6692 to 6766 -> 0.10 mag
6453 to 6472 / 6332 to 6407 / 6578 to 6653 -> -0.01 mag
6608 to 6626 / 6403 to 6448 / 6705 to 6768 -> 0.08 mag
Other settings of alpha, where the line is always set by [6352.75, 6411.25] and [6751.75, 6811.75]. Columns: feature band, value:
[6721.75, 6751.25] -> 0.8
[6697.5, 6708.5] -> -0.5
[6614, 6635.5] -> 1.4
